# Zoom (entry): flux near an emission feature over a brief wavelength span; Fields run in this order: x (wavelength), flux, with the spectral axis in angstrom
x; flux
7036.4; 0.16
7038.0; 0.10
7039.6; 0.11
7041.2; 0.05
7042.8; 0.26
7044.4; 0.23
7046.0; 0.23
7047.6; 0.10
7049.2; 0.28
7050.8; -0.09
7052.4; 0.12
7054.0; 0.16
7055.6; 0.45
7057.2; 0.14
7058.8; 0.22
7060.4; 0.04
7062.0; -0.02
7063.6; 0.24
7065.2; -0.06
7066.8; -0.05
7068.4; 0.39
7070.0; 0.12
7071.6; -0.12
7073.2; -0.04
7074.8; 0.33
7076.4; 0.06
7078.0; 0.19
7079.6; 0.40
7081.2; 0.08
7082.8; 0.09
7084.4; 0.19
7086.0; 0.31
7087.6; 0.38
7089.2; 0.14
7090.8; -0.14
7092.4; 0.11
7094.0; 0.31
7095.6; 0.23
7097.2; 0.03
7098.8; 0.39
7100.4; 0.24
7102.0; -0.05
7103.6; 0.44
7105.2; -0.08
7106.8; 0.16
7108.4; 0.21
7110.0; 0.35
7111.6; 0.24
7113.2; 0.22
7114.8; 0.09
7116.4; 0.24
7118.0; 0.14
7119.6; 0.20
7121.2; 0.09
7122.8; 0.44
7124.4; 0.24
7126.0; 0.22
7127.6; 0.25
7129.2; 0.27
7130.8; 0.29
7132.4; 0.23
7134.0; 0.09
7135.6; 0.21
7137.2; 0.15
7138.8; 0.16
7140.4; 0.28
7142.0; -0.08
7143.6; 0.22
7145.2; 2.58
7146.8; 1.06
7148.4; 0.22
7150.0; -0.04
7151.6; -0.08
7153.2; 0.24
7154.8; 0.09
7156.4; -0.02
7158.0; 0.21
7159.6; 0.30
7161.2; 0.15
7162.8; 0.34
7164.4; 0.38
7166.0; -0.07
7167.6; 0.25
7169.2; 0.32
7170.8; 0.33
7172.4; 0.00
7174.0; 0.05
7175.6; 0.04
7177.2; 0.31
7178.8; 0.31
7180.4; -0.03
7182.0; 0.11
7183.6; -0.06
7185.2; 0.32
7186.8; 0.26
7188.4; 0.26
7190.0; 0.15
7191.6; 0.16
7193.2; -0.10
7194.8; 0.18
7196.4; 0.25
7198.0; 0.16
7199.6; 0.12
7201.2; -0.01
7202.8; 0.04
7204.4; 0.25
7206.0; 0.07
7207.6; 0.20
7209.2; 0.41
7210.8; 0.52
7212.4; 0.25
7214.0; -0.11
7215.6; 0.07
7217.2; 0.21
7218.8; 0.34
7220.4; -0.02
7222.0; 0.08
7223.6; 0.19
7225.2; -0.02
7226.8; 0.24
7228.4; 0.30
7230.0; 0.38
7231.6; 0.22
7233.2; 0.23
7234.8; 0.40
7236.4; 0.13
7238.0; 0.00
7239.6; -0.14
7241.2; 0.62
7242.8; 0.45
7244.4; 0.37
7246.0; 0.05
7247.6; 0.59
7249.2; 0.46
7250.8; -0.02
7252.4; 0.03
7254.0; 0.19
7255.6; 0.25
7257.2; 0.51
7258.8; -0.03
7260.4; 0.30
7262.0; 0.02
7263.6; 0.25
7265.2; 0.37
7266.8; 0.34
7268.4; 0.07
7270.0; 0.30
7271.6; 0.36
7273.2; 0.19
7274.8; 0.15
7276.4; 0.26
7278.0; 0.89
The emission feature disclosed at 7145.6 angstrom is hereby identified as Halpha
